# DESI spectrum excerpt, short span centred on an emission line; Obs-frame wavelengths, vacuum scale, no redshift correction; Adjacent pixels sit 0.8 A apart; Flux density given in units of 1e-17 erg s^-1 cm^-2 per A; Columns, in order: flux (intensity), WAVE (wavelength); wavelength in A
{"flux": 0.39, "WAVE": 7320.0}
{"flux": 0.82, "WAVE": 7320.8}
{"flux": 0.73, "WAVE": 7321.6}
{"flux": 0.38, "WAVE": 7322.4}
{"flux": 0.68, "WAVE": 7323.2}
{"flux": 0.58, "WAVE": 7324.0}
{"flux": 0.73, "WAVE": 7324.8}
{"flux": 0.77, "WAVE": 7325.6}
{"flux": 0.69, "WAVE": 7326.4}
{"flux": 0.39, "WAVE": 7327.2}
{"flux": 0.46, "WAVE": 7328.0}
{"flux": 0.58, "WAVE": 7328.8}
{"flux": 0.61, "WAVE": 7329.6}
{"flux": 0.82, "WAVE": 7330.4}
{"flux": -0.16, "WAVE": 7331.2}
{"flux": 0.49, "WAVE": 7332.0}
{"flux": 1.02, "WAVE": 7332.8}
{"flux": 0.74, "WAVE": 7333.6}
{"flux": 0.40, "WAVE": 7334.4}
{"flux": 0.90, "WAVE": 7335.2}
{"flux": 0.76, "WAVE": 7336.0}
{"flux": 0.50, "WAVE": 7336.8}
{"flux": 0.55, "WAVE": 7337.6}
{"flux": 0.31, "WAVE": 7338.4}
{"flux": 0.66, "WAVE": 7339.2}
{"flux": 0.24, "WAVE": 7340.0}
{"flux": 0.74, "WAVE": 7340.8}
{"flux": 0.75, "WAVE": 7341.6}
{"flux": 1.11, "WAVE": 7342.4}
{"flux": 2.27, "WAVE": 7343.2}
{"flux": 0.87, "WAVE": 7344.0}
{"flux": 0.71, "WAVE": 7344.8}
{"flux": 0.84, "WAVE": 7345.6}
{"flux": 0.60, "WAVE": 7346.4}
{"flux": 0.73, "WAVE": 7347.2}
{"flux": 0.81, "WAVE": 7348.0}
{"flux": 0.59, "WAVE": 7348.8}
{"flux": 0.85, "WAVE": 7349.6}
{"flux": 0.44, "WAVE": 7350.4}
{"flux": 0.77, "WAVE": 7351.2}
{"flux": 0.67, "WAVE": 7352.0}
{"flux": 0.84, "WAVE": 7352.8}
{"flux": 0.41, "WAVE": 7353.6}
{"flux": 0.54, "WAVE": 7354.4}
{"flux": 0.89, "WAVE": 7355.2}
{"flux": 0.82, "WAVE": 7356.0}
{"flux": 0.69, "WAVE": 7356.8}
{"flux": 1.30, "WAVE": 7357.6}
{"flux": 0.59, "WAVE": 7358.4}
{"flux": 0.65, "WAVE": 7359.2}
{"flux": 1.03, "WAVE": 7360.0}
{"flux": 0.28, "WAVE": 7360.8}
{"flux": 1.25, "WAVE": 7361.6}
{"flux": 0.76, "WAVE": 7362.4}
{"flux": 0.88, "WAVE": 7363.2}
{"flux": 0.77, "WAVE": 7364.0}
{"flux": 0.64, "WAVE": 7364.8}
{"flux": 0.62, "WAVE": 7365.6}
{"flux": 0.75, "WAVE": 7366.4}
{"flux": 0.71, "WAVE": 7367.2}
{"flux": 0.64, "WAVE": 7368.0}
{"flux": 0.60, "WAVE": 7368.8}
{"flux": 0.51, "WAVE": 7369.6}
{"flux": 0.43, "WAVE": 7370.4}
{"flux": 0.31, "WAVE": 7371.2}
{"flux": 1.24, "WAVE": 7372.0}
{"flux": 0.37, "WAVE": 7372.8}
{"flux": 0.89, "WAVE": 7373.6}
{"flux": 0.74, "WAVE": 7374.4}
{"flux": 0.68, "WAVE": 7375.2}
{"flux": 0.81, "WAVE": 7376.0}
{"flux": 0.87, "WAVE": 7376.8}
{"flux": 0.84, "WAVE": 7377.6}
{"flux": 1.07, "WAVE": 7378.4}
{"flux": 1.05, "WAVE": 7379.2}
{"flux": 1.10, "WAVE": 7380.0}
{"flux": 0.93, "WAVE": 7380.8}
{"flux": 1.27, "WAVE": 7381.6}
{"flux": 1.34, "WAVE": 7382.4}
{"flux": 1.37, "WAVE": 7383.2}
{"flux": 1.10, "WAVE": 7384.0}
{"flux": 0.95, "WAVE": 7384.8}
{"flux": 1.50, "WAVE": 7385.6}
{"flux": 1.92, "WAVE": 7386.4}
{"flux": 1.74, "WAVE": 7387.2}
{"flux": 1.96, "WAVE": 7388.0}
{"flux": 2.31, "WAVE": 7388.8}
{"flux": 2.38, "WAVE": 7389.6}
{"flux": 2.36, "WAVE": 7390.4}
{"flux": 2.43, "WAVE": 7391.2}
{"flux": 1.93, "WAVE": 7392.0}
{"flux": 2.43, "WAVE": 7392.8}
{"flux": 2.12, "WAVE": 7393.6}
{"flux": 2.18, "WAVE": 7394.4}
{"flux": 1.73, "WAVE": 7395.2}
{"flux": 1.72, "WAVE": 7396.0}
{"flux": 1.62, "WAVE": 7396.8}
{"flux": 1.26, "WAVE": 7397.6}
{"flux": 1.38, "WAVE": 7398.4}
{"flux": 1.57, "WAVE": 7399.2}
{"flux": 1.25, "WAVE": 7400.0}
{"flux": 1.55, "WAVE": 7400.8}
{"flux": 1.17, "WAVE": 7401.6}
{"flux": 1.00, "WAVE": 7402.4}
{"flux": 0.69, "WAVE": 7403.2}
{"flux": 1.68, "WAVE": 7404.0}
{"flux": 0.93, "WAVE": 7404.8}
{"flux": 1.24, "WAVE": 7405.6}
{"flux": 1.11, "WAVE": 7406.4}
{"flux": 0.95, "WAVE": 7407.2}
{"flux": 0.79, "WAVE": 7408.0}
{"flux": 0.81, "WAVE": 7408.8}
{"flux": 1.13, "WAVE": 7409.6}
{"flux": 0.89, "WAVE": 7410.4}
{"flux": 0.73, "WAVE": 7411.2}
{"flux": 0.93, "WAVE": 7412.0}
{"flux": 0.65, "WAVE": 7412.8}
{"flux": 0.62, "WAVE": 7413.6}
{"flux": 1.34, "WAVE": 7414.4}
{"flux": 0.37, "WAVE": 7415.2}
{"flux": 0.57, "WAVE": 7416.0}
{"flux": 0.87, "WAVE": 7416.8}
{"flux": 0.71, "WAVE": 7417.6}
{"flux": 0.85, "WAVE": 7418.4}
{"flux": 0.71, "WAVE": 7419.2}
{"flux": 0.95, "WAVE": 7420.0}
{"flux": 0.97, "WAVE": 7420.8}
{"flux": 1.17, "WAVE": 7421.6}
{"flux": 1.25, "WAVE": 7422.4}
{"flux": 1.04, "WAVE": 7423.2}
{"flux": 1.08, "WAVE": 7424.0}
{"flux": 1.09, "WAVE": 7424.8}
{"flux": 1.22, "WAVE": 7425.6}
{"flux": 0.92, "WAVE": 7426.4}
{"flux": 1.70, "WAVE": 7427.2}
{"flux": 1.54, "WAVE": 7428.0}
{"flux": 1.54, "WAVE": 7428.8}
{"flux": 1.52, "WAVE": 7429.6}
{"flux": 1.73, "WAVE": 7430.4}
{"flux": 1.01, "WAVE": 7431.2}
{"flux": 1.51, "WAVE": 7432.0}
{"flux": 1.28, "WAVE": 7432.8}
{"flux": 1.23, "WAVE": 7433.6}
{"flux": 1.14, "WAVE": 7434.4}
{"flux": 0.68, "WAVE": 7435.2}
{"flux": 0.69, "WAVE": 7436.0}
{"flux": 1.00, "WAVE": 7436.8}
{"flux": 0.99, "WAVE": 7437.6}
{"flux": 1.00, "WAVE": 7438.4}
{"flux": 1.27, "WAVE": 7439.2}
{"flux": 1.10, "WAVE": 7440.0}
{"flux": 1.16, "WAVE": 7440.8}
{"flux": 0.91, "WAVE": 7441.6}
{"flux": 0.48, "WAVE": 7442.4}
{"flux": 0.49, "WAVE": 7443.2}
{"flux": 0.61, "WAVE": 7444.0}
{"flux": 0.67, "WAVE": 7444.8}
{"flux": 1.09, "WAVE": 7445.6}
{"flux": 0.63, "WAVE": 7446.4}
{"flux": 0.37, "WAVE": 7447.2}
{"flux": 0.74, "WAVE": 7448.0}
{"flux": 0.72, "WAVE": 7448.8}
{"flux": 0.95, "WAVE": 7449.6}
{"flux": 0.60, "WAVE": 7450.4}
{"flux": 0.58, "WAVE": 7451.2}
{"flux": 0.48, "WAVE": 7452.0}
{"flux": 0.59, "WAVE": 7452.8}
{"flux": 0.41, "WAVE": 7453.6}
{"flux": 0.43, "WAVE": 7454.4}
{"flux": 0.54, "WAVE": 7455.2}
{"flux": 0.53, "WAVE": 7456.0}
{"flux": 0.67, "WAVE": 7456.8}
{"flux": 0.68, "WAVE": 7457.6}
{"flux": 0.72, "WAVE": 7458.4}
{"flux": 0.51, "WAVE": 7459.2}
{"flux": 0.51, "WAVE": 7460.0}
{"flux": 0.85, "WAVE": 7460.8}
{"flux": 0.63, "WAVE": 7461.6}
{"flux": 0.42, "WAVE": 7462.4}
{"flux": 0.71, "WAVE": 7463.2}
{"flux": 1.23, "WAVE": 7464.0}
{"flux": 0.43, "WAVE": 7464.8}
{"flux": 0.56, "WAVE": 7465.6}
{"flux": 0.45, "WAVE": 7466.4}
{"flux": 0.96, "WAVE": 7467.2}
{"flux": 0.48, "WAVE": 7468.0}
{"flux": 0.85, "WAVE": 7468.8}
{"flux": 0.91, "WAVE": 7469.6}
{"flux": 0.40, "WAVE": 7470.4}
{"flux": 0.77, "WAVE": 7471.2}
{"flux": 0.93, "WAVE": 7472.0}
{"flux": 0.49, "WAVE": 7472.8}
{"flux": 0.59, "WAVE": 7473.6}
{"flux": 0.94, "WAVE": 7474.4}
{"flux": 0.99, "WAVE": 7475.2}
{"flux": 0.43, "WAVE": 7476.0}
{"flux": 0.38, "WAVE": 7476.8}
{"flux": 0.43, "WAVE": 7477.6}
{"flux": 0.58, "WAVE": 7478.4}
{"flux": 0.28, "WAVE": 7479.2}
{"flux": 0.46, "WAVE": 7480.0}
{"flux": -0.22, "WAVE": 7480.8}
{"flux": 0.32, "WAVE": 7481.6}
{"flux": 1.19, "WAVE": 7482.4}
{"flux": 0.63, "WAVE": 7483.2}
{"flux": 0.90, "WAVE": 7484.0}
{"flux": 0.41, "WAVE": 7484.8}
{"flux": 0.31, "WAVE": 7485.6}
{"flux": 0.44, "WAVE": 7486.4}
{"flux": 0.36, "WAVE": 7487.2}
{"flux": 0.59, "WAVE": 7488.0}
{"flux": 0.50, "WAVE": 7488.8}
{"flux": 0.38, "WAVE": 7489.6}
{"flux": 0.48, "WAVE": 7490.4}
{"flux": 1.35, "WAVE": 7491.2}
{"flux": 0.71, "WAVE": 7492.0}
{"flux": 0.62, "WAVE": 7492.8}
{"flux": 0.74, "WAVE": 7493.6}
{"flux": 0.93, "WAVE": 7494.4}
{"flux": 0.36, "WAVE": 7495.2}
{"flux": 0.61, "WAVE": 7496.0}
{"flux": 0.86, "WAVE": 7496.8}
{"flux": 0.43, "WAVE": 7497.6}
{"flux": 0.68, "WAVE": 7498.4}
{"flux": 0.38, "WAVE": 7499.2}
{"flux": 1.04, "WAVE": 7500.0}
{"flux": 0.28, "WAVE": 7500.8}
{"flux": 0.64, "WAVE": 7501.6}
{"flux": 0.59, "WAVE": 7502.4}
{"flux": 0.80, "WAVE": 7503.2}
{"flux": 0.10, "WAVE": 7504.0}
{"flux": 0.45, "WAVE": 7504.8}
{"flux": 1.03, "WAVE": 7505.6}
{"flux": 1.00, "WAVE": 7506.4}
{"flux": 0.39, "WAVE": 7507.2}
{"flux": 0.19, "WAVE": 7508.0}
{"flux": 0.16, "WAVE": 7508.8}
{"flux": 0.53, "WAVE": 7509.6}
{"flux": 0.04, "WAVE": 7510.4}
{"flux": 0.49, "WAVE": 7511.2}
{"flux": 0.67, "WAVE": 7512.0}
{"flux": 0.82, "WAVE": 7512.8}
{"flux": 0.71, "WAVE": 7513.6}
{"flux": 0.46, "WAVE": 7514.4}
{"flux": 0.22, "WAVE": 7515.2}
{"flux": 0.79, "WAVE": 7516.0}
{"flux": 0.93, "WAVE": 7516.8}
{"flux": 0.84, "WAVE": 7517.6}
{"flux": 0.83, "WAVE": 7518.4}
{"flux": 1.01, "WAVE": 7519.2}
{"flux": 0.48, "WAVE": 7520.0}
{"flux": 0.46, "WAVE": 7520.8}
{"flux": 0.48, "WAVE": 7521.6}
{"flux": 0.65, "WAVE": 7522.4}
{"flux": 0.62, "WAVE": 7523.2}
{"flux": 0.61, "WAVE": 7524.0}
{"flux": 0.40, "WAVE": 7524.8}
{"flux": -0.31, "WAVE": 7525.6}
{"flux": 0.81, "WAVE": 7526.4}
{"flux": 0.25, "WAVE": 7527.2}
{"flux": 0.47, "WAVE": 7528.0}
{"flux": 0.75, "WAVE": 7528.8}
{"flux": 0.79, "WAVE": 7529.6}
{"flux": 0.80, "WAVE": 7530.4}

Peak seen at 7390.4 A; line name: H-gamma 4340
